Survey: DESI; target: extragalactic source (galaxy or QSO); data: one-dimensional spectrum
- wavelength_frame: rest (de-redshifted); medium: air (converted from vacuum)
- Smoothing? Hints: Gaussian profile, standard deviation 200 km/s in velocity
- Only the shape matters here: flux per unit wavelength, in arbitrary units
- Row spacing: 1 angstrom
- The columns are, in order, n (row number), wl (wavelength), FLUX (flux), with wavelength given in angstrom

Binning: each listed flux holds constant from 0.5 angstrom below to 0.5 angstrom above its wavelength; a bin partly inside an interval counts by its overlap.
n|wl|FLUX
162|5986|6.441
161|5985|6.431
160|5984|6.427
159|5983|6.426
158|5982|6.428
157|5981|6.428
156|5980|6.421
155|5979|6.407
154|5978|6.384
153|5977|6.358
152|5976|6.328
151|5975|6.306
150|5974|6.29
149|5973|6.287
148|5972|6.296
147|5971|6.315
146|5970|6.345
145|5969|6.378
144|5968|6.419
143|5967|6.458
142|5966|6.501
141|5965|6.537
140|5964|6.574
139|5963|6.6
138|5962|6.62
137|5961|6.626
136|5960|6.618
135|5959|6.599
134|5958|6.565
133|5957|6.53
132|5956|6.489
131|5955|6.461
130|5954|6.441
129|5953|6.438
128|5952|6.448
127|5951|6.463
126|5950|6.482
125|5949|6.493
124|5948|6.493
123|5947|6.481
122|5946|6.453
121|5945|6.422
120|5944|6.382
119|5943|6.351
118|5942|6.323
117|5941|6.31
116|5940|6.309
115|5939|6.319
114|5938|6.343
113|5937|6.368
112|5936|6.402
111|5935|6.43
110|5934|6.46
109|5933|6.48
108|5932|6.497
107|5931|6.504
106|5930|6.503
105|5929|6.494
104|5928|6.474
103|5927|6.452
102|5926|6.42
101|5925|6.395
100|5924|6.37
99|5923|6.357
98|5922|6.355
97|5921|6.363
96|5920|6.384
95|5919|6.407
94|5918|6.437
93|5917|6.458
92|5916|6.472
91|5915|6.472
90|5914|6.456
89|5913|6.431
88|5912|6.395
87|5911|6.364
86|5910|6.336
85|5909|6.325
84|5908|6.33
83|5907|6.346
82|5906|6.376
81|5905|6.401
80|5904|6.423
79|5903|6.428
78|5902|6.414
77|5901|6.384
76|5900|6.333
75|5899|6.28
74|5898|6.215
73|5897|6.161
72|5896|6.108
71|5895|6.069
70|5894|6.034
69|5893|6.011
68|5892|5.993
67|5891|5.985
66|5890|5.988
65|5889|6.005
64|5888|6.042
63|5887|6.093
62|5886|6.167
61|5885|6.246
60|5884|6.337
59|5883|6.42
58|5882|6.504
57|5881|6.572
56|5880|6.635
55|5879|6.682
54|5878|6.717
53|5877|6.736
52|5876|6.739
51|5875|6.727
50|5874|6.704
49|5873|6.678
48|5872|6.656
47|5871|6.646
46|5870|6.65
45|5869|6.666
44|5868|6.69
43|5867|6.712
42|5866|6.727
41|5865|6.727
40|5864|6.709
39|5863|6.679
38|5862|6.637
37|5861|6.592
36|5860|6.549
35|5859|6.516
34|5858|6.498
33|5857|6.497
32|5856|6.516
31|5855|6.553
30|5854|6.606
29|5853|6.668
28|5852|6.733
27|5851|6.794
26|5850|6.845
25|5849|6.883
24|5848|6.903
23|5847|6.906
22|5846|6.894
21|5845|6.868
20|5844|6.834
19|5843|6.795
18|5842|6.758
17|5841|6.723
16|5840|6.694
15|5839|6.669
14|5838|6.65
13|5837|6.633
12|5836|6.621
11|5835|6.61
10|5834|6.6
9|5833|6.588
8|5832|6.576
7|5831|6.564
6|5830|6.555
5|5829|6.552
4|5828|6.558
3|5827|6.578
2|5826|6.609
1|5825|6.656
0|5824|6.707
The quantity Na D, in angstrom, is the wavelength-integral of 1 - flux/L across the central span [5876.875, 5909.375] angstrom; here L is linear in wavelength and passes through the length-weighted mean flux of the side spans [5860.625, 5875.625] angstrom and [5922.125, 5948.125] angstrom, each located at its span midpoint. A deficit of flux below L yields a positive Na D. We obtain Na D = 1.4 angstrom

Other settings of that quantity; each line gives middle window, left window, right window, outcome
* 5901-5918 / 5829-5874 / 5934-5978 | 0.36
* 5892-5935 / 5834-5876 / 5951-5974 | 1.38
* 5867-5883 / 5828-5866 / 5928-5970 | -0.11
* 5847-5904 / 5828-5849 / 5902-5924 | 0.56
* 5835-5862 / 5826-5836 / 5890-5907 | -0.87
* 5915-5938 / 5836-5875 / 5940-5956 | 0.21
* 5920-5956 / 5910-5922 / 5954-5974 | 0.13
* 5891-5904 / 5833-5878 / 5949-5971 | 0.81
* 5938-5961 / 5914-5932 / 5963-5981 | -0.13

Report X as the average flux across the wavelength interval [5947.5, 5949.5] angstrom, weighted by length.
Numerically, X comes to 6.49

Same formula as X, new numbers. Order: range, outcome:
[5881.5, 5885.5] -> 6.38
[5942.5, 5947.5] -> 6.42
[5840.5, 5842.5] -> 6.74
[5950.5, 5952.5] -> 6.46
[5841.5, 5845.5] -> 6.81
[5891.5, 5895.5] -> 6.03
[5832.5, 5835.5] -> 6.6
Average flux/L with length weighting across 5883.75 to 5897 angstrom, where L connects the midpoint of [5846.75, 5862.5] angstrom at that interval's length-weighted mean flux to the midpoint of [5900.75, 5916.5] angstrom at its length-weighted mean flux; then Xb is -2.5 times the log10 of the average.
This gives 0.07 mag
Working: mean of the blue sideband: 6.66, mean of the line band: 6.08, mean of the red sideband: 6.4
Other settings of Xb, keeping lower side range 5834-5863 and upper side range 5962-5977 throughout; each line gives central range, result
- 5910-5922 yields 0.020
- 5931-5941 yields 0.014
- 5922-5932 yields 0.011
